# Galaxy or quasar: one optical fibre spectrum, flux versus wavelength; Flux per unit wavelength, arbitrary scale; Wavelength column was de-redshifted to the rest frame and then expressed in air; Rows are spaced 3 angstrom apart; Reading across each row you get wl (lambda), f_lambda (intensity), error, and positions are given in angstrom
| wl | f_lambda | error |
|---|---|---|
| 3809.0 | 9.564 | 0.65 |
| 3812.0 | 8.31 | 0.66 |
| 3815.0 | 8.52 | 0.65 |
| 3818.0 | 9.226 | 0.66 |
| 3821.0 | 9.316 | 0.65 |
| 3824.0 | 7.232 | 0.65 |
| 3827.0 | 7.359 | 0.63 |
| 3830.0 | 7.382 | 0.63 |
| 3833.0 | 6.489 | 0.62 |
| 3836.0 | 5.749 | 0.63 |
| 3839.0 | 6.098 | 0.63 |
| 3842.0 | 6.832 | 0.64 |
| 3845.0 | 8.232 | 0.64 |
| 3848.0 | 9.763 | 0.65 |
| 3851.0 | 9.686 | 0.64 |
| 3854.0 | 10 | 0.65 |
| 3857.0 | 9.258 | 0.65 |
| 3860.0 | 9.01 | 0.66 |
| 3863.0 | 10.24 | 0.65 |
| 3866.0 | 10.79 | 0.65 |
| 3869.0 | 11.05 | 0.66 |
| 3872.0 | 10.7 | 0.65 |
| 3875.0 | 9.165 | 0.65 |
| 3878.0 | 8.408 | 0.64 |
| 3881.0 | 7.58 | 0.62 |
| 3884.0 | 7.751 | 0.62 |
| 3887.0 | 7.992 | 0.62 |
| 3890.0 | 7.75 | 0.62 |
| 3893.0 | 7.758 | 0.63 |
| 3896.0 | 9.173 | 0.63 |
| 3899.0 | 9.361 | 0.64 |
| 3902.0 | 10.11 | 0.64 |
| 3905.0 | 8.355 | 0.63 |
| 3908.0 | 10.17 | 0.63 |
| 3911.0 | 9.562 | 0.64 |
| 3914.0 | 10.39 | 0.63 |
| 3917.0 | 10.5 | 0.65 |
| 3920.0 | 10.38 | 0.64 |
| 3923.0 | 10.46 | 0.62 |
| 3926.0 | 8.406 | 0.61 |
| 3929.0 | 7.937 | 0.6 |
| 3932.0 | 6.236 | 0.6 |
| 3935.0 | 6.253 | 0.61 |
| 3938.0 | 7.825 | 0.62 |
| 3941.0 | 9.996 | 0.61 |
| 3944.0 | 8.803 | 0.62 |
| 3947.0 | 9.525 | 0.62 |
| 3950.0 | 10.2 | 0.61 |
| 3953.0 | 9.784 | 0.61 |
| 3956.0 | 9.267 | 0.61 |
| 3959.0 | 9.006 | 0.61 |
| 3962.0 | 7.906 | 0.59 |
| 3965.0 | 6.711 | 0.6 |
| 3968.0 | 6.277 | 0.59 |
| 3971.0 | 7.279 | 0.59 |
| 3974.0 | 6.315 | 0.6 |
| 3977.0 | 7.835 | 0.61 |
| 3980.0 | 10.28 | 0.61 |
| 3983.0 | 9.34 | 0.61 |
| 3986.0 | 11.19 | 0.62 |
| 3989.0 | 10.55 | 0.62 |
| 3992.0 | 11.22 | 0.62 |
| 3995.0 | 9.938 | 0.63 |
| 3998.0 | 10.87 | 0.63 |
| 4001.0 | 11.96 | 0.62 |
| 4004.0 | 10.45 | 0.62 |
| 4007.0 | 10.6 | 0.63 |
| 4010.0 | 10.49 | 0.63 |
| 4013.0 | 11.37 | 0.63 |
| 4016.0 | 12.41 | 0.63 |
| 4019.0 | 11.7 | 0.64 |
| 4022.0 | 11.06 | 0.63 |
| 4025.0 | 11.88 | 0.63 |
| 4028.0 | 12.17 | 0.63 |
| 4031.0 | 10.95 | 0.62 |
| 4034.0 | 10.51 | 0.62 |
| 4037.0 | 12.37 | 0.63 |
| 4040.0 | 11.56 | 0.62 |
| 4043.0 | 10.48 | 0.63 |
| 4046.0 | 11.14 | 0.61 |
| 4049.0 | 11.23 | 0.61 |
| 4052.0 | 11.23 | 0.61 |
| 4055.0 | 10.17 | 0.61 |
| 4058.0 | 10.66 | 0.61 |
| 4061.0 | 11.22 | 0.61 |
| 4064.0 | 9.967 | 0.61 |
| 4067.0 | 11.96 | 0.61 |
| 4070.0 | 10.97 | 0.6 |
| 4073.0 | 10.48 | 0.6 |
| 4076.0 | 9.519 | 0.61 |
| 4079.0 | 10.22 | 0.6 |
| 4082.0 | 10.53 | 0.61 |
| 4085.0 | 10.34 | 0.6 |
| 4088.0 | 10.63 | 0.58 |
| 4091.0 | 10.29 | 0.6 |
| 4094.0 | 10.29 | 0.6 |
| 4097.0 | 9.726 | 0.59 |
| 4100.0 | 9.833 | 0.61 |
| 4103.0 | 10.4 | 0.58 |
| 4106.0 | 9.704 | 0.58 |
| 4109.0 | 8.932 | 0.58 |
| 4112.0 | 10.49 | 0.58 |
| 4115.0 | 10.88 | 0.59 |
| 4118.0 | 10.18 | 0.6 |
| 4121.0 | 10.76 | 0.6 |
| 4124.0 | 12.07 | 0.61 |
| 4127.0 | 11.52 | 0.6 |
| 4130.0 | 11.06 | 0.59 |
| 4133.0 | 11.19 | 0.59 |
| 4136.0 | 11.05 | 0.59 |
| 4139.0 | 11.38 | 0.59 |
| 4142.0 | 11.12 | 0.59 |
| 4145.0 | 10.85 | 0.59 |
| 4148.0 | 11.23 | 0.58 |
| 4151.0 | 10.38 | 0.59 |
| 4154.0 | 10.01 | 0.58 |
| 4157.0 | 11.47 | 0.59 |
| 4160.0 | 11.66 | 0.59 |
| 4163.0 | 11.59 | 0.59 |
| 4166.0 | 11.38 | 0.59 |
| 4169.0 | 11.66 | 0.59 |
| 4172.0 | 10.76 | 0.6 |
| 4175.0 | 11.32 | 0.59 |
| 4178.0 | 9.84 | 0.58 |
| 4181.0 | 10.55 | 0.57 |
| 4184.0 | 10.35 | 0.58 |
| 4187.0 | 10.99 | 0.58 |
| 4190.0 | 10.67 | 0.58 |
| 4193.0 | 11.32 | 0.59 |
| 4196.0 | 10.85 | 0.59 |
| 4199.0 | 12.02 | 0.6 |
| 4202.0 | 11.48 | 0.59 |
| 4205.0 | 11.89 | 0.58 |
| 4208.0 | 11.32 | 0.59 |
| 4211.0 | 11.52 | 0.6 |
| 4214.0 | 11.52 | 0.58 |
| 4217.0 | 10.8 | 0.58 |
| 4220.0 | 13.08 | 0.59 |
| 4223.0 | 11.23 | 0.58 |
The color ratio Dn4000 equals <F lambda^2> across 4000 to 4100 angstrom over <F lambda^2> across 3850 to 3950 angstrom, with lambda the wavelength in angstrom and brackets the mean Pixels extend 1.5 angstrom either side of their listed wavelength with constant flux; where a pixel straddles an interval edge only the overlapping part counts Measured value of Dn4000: 1.3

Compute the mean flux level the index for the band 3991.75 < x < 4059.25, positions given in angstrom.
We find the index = 11.1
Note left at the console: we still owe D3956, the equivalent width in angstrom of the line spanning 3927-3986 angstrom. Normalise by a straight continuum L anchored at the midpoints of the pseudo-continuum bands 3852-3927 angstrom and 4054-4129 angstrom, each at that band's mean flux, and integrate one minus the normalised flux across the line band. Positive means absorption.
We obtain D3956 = 8.6 angstrom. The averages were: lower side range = 9.38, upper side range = 10.5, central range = 8.33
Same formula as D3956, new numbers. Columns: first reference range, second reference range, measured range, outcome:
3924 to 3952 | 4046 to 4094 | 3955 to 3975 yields 3.0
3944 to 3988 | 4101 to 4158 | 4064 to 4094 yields -1.2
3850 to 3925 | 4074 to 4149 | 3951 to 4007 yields 3.5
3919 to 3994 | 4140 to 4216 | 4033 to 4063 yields -4.1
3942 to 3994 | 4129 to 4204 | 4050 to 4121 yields -1.5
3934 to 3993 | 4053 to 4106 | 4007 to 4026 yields -3.7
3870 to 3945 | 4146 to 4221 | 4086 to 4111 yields 1.1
